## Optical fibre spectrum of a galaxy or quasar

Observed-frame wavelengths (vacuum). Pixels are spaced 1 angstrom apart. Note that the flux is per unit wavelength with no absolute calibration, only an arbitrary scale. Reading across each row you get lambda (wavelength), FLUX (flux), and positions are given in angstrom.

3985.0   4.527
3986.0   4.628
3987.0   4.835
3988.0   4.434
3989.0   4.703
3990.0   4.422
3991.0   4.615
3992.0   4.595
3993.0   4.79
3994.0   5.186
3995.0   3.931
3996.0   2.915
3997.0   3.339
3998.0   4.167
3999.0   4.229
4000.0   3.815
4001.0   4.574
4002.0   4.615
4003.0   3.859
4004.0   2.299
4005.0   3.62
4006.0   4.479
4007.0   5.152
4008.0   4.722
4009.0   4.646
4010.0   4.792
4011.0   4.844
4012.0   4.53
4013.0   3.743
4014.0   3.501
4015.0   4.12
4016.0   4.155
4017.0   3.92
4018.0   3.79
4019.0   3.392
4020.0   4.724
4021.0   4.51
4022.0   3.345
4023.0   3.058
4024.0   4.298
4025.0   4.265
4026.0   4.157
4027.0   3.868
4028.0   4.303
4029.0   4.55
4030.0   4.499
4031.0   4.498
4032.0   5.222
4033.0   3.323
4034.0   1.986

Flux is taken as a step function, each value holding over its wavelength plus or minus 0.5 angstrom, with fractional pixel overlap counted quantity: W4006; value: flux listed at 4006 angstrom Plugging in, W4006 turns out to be 4.479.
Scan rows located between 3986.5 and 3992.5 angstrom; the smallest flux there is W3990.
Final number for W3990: 4.422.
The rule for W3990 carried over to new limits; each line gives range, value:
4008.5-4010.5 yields 4.646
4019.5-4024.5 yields 3.058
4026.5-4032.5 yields 3.868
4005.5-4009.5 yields 4.479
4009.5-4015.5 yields 3.501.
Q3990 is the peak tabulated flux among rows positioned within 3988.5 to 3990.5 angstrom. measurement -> 4.703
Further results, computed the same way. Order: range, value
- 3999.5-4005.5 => 4.615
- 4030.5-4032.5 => 5.222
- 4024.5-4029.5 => 4.55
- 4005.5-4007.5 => 5.152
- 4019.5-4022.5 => 4.724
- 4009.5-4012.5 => 4.844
